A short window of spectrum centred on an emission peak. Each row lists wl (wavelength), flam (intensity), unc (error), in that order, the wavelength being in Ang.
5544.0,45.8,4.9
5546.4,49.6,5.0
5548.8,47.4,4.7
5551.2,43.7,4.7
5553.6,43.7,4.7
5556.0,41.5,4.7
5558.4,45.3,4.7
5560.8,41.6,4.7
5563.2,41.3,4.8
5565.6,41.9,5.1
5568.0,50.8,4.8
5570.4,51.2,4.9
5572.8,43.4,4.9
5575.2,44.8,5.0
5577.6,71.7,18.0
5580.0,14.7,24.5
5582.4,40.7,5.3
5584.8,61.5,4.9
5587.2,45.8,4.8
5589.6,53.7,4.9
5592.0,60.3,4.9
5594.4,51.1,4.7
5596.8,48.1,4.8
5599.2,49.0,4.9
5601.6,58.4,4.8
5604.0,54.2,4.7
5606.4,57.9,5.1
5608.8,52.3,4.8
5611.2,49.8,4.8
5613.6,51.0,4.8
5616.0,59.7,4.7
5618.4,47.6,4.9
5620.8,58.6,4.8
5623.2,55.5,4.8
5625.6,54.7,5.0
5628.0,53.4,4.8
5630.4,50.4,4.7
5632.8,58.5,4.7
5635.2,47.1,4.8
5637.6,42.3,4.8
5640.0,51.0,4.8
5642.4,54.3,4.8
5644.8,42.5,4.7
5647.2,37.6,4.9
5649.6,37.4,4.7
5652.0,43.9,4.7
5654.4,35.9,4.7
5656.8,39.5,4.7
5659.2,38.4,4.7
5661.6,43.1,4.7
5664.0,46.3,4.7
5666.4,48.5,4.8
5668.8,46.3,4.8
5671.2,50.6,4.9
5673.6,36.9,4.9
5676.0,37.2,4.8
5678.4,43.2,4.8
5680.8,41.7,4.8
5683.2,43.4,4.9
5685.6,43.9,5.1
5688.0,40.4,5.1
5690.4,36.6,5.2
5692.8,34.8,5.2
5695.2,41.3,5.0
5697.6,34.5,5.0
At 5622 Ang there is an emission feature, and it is C III]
